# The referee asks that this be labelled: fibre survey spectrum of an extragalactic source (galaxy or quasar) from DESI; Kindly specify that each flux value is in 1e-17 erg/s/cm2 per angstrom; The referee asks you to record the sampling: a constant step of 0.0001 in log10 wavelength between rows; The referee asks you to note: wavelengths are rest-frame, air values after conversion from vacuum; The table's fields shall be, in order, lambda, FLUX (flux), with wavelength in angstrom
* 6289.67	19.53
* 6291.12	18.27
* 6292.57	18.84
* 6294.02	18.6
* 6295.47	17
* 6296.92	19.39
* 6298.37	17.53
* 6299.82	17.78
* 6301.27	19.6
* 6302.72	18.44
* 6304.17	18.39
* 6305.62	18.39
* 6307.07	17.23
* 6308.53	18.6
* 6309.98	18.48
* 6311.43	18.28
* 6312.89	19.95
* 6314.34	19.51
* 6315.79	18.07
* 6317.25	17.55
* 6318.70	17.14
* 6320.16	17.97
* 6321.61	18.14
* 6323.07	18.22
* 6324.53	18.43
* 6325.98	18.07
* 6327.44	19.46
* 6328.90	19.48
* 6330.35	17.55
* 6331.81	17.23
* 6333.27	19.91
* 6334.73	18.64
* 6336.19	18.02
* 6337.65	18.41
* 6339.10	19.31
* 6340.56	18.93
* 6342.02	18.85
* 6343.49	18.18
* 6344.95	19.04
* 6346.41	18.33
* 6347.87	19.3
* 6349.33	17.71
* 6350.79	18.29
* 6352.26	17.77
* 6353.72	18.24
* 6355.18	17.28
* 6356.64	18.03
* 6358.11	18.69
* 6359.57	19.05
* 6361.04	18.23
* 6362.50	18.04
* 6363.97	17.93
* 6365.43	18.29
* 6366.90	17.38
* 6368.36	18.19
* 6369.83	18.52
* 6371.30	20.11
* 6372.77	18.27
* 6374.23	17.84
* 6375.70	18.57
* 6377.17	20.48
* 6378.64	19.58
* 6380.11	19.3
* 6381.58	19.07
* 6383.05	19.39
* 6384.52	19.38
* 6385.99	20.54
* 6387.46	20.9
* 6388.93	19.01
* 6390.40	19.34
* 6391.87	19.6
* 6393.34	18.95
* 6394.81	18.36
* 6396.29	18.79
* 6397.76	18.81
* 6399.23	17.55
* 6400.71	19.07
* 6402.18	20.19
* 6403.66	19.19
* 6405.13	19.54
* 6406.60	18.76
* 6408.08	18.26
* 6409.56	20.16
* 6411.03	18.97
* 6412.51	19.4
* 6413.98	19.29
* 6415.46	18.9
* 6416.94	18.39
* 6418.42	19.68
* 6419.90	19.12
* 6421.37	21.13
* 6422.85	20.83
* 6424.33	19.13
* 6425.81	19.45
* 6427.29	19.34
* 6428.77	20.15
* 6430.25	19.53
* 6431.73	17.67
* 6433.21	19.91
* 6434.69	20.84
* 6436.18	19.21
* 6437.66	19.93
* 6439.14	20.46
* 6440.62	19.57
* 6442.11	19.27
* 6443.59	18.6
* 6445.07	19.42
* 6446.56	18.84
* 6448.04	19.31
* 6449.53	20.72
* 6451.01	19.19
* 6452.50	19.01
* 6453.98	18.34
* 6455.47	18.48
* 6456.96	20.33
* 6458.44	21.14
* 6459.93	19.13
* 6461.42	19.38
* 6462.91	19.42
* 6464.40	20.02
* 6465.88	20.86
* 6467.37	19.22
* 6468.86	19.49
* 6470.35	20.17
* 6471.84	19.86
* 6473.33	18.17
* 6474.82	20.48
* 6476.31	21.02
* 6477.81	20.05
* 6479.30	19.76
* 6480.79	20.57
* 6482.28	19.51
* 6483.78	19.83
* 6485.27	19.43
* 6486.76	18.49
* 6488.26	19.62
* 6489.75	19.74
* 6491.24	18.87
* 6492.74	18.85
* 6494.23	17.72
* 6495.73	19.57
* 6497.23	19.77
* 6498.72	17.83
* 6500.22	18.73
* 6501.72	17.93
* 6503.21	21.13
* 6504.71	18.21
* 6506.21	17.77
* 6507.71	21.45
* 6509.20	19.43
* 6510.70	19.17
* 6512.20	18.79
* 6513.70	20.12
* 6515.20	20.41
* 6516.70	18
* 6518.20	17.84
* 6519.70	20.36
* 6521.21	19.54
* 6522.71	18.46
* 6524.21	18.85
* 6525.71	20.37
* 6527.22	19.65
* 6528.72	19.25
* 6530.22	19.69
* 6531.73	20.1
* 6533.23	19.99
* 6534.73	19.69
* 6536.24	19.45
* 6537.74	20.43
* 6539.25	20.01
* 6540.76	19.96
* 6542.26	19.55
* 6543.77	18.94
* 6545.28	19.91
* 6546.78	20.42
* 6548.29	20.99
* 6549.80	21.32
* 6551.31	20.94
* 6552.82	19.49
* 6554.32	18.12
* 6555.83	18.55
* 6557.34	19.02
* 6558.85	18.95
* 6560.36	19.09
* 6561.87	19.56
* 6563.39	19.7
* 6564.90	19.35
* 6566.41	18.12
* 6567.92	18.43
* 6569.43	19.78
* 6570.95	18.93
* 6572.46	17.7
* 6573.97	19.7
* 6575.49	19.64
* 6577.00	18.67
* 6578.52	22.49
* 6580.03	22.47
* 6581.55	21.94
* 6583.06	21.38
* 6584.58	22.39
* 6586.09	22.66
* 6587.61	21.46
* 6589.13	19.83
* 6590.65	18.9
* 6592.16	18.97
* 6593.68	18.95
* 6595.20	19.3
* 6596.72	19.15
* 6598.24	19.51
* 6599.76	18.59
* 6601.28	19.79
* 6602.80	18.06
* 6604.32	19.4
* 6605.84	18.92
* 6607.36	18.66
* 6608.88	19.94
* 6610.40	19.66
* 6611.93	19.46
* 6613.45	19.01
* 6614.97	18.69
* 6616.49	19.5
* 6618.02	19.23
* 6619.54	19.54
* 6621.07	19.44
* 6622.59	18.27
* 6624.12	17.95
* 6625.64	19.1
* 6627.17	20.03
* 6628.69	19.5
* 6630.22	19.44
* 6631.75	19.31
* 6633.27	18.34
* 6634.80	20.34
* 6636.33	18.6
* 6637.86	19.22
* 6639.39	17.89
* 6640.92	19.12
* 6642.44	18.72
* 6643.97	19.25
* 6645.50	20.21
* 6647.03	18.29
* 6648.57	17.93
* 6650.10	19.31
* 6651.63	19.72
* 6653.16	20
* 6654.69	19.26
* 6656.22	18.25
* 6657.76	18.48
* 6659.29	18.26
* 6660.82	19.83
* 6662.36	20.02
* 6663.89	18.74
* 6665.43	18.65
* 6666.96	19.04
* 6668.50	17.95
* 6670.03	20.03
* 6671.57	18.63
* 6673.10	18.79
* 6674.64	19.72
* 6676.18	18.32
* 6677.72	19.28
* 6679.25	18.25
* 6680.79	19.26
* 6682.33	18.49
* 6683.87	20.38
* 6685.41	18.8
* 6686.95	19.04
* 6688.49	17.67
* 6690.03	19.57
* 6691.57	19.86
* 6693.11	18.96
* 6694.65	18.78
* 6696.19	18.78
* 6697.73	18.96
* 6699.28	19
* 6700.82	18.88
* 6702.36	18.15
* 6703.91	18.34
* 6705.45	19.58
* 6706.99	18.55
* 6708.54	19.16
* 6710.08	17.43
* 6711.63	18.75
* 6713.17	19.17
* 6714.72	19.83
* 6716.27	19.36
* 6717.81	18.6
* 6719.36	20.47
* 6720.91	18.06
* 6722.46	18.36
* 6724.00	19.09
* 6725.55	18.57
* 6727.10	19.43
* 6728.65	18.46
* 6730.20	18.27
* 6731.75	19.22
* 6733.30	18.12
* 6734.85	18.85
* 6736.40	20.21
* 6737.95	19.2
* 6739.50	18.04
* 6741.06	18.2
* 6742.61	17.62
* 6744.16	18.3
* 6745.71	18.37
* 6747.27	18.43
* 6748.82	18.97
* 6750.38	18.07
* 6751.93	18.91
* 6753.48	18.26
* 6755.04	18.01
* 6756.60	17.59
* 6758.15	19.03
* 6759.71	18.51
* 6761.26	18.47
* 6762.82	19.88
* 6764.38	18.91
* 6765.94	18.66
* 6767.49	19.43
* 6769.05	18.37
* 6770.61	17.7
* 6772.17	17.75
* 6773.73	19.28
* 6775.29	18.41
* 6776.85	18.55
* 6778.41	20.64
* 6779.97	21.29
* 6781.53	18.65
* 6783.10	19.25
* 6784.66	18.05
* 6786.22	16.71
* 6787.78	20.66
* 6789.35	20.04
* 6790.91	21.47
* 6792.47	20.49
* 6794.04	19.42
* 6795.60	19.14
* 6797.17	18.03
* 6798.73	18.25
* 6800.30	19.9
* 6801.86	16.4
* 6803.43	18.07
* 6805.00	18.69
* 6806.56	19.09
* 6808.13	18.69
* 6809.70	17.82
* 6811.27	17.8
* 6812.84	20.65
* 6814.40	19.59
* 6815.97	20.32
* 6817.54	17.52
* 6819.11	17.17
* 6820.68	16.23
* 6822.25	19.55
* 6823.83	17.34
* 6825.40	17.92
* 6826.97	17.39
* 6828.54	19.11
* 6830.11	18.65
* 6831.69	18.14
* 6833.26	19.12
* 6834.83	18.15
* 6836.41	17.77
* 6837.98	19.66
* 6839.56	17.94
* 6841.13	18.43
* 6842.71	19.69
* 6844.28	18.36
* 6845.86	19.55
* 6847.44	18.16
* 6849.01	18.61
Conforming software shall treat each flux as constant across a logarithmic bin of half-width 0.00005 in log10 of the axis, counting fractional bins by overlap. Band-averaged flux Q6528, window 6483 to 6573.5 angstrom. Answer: 19.4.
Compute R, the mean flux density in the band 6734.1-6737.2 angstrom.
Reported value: 19.5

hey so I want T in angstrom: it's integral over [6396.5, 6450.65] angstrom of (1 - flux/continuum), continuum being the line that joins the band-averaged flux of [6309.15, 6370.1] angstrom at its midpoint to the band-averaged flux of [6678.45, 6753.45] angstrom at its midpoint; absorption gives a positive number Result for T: -2.70 angstrom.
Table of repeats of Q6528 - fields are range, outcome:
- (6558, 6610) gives 19.7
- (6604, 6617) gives 19.2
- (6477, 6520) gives 19.3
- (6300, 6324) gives 18.4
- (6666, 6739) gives 18.9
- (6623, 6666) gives 19.1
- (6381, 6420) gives 19.2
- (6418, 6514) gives 19.5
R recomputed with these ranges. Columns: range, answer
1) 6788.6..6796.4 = 20.1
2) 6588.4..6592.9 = 19.3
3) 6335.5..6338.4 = 18.3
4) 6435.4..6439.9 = 19.9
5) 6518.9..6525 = 19.3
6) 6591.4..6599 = 19.2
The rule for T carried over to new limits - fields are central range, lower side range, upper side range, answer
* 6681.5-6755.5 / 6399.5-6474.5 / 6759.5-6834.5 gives 0.6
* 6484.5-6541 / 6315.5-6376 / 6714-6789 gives -2.4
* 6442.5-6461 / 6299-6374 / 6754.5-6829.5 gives -0.9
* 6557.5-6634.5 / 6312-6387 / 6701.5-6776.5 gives -3.7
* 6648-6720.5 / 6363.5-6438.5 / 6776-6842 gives -0.3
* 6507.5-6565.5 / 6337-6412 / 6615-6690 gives -2.0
